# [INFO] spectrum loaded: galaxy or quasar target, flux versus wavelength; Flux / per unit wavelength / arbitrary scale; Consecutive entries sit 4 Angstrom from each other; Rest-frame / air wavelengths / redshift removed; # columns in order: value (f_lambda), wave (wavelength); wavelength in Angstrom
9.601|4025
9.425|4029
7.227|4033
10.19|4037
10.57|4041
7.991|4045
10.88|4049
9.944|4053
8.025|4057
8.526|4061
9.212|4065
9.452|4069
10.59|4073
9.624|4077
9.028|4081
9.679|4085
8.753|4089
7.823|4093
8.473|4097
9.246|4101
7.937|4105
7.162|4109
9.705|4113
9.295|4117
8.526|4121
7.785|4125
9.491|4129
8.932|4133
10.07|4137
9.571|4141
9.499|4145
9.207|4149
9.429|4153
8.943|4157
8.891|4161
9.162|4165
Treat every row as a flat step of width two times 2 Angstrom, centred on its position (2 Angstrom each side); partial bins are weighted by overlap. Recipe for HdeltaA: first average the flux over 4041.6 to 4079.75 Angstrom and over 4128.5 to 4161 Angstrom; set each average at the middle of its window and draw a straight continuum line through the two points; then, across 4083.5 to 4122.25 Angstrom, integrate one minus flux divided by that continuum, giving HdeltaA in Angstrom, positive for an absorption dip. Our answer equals 3.01 Angstrom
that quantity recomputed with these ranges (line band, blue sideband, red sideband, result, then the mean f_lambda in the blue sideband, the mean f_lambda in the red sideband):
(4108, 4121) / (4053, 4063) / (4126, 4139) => 0.5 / 8.61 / 9.37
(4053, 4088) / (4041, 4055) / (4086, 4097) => -0.9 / 9.74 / 8.45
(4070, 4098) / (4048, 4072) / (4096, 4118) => -0.6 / 9.33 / 8.61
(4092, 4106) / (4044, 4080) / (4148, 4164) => 1.3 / 9.39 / 9.11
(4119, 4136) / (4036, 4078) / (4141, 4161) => 1.0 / 9.53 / 9.26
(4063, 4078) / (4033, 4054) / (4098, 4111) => -1.2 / 9.66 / 8.14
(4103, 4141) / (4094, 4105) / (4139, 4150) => 0.9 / 8.6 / 9.45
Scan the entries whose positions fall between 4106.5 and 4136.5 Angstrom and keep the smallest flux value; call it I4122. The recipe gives 7.162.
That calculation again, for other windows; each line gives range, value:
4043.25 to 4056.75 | 7.991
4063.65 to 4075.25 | 9.212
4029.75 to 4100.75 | 7.227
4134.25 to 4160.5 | 8.943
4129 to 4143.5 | 8.932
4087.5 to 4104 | 7.823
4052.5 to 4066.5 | 8.025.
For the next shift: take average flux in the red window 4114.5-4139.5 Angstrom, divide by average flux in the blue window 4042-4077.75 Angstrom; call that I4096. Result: 0.96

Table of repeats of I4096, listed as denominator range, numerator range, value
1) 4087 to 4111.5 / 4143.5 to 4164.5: 1.11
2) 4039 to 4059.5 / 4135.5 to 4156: 1.01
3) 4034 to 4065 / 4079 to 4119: 0.93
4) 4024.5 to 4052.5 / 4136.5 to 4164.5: 0.99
